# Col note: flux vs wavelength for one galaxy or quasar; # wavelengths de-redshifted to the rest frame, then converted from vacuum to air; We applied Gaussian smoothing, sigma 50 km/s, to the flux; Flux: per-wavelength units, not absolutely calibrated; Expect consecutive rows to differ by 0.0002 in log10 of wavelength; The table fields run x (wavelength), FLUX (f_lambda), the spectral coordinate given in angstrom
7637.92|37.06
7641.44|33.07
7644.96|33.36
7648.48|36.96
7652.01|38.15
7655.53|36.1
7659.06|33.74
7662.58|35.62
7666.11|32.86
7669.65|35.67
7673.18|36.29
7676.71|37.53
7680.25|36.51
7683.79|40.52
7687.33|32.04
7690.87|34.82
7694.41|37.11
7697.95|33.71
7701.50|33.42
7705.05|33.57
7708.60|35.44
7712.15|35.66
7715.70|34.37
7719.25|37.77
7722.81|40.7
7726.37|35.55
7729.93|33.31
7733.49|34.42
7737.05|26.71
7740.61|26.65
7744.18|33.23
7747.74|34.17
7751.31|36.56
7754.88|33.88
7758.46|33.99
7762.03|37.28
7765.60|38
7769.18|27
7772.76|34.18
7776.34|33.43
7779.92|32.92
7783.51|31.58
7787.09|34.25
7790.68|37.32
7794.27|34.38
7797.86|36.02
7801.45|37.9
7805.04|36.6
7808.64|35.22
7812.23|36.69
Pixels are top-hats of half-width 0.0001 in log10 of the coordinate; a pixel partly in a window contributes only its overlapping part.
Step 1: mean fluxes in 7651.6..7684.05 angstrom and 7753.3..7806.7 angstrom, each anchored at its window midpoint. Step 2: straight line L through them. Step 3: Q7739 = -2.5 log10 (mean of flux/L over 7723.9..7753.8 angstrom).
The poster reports 0.07 mag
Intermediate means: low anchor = 36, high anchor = 34.6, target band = 32.8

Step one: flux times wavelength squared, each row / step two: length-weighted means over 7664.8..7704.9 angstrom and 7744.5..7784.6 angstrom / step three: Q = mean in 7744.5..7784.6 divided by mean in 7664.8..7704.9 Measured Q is 0.98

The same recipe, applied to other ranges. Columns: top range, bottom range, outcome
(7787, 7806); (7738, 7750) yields 1.17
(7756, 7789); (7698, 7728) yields 0.96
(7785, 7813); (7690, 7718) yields 1.06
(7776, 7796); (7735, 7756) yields 1.08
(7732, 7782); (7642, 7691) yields 0.95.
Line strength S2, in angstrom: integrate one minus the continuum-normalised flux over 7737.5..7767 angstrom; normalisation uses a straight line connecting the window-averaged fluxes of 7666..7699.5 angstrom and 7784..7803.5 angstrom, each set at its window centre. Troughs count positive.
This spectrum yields 1.6 angstrom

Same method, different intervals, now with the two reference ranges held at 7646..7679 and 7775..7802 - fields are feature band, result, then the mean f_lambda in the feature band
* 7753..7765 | -0.2 angstrom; 35.4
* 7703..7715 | 0.2 angstrom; 34.8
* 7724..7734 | 0.1 angstrom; 34.8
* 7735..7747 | 1.9 angstrom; 29.5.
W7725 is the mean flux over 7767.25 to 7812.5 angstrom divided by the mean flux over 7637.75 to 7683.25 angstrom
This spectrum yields 1.0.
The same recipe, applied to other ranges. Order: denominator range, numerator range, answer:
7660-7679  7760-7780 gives 0.95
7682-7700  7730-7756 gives 0.91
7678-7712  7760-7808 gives 0.98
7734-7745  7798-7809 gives 1.26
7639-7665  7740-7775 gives 0.96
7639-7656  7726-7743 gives 0.87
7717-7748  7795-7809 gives 1.08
